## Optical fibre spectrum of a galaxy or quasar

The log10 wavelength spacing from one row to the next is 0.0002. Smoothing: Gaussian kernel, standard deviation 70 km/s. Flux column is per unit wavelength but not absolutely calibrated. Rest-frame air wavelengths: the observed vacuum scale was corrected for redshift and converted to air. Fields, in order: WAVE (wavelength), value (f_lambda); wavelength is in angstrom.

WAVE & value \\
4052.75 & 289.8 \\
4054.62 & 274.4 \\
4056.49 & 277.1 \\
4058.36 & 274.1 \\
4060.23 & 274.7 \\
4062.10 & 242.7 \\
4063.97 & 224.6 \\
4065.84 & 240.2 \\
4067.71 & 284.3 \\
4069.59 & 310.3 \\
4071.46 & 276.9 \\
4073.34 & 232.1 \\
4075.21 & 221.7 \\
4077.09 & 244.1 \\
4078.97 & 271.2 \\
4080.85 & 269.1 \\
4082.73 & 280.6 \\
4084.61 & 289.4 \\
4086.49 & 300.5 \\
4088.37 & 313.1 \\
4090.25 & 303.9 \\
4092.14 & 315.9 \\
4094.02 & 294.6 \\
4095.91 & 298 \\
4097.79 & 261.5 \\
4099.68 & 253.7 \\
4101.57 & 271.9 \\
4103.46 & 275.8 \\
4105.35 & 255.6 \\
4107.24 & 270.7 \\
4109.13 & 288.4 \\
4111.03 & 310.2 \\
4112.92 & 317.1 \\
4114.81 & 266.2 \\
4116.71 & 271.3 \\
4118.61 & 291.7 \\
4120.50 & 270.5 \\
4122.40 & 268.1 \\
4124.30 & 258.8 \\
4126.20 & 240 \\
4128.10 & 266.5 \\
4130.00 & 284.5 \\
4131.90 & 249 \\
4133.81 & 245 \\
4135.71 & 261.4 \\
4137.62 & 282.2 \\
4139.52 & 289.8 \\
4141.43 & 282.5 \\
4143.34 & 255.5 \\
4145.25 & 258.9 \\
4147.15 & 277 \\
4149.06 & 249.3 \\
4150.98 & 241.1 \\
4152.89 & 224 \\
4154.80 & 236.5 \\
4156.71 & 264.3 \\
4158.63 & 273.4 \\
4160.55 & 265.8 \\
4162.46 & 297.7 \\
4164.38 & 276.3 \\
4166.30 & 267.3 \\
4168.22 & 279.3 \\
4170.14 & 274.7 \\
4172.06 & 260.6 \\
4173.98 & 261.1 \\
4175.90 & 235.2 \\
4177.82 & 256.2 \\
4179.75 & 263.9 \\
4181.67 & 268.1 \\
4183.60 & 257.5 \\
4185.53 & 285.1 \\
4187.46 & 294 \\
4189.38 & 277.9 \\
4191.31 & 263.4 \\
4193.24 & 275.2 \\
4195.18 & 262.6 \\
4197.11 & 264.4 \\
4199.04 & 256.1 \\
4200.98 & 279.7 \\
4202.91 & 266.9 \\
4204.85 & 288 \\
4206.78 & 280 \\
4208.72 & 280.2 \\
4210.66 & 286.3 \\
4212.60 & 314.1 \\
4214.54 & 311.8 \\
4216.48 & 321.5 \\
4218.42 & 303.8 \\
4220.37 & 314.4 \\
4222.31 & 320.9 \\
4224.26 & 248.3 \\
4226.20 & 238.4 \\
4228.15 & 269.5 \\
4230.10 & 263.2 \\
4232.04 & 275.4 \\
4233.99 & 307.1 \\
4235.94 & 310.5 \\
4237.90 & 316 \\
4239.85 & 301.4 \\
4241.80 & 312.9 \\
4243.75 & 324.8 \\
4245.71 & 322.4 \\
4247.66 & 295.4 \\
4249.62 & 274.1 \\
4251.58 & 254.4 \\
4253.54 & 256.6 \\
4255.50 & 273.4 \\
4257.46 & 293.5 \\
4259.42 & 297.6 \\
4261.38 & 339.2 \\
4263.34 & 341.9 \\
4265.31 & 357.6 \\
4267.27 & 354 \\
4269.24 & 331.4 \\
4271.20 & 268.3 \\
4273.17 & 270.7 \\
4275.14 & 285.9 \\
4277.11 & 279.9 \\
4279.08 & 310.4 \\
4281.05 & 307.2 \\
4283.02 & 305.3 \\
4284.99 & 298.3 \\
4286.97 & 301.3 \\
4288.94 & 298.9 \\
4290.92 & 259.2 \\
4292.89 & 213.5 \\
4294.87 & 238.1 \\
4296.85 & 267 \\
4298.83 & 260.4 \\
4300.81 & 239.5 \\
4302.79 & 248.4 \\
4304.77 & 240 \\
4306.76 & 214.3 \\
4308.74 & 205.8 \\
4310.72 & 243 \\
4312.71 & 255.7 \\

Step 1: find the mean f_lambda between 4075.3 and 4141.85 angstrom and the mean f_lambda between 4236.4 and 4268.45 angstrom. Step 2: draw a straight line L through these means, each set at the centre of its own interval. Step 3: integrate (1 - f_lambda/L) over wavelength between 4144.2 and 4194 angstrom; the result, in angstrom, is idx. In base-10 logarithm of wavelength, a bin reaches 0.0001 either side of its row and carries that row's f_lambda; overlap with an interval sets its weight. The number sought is 4.3 angstrom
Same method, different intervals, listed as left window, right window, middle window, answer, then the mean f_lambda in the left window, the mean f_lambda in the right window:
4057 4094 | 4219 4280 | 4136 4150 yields 0.6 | 273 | 297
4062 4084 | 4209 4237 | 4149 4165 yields 1.1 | 259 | 291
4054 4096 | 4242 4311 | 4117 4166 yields 2.2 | 274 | 283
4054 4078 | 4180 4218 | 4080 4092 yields -1.4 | 260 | 281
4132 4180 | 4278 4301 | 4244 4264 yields -1.7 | 263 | 276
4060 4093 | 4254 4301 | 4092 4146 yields 0.4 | 272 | 292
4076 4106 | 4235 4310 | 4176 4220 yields 0.7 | 281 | 286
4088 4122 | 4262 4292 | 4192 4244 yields 1.7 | 284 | 305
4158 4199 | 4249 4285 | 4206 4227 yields -0.8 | 269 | 300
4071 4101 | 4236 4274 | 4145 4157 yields 1.6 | 277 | 305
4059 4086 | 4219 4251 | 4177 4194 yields 0.7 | 262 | 293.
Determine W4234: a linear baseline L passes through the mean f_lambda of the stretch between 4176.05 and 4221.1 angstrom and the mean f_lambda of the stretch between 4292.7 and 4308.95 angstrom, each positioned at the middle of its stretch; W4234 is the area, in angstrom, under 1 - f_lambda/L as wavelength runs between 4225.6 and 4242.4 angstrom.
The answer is -1.5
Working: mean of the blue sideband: 280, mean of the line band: 289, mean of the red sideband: 239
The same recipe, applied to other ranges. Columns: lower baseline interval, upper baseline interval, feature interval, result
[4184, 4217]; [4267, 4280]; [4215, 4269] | -1.79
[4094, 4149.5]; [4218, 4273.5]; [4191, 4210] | 1.08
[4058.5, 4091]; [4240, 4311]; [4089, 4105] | -0.77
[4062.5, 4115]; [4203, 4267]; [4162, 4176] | 0.86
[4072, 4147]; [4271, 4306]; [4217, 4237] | -1.01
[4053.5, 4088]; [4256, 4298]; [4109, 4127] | -0.30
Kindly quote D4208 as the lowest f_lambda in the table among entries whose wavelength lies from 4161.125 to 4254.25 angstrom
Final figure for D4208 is 235.2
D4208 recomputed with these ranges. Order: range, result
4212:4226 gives 248.3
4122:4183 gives 224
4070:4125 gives 221.7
